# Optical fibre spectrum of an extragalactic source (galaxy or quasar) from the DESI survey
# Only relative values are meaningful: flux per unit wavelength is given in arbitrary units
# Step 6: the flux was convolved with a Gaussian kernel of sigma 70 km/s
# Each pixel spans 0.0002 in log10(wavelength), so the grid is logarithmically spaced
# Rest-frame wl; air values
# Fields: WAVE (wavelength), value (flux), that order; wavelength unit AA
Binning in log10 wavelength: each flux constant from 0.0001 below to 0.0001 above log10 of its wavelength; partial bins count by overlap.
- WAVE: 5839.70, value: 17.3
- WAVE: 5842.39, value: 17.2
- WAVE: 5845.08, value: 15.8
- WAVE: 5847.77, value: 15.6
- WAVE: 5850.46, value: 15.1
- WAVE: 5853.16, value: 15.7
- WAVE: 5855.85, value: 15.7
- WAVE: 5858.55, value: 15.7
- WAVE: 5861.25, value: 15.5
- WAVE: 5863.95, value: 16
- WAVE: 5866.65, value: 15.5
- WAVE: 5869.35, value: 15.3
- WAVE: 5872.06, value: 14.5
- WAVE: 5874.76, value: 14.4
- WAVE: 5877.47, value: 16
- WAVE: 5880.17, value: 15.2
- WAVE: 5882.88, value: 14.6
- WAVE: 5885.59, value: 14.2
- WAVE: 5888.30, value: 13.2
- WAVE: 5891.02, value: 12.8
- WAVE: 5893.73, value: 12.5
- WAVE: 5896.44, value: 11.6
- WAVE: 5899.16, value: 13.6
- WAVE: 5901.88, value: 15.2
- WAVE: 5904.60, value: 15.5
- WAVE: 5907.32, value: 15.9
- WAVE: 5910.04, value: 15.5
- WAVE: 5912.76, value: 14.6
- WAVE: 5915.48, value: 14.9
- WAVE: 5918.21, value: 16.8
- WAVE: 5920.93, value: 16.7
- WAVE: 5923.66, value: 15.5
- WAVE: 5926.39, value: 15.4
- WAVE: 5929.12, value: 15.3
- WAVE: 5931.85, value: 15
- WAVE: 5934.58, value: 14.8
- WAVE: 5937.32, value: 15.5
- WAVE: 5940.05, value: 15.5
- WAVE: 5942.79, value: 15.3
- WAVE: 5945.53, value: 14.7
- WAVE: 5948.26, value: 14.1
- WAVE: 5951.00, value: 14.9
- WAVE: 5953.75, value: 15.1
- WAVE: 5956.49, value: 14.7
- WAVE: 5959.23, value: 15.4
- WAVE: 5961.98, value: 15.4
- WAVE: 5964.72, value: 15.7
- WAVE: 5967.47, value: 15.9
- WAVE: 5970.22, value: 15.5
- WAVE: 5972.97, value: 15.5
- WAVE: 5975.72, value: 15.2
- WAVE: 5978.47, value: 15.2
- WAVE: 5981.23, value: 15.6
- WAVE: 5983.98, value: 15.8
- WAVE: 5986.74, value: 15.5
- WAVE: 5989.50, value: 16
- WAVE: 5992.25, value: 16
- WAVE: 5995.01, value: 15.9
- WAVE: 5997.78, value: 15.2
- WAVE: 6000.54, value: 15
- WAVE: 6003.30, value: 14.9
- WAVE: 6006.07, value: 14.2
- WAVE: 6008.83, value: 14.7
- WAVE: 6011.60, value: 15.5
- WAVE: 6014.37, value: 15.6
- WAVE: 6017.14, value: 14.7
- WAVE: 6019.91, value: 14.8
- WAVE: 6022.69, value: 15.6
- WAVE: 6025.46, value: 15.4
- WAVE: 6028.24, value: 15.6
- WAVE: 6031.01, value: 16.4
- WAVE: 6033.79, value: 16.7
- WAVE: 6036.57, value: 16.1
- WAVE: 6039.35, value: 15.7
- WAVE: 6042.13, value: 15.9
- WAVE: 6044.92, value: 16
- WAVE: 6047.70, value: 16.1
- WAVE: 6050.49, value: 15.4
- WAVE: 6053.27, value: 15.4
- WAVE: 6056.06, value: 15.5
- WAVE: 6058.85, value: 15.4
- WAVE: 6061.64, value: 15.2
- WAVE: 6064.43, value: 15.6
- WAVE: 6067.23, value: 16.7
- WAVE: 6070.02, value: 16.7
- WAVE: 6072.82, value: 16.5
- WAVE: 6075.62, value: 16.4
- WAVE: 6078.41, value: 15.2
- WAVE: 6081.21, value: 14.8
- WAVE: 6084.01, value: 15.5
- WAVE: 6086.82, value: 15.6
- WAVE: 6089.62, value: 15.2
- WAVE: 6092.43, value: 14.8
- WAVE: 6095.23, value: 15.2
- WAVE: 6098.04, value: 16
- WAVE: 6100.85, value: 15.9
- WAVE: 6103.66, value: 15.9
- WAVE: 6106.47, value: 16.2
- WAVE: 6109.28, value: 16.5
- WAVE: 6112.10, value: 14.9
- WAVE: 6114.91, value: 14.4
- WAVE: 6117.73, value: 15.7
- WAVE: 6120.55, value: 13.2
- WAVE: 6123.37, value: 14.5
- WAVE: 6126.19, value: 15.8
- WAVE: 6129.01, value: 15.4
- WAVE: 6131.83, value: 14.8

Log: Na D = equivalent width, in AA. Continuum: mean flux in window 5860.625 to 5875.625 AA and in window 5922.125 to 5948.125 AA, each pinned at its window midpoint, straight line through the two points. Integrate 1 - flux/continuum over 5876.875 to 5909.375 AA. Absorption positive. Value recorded 2.2 AA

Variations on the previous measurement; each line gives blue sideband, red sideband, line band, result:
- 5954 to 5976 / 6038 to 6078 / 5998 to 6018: 0.8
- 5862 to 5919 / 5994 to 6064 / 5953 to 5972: -0.4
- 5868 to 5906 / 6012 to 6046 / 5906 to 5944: -2.3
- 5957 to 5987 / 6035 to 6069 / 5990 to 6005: 0.2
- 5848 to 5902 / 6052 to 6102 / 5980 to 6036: -0.6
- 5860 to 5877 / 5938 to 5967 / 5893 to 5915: 1.2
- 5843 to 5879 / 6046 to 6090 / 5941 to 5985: 1.0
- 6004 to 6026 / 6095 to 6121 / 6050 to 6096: -0.9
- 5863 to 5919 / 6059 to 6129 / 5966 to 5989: -0.8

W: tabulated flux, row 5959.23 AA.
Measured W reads 15.4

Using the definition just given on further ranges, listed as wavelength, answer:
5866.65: 15.5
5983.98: 15.8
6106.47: 16.2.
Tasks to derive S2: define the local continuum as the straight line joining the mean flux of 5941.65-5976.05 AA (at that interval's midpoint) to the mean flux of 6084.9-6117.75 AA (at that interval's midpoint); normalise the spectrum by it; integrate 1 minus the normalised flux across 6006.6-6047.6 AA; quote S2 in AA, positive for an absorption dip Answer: -0.7 AA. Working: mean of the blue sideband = 15.2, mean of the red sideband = 15.5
